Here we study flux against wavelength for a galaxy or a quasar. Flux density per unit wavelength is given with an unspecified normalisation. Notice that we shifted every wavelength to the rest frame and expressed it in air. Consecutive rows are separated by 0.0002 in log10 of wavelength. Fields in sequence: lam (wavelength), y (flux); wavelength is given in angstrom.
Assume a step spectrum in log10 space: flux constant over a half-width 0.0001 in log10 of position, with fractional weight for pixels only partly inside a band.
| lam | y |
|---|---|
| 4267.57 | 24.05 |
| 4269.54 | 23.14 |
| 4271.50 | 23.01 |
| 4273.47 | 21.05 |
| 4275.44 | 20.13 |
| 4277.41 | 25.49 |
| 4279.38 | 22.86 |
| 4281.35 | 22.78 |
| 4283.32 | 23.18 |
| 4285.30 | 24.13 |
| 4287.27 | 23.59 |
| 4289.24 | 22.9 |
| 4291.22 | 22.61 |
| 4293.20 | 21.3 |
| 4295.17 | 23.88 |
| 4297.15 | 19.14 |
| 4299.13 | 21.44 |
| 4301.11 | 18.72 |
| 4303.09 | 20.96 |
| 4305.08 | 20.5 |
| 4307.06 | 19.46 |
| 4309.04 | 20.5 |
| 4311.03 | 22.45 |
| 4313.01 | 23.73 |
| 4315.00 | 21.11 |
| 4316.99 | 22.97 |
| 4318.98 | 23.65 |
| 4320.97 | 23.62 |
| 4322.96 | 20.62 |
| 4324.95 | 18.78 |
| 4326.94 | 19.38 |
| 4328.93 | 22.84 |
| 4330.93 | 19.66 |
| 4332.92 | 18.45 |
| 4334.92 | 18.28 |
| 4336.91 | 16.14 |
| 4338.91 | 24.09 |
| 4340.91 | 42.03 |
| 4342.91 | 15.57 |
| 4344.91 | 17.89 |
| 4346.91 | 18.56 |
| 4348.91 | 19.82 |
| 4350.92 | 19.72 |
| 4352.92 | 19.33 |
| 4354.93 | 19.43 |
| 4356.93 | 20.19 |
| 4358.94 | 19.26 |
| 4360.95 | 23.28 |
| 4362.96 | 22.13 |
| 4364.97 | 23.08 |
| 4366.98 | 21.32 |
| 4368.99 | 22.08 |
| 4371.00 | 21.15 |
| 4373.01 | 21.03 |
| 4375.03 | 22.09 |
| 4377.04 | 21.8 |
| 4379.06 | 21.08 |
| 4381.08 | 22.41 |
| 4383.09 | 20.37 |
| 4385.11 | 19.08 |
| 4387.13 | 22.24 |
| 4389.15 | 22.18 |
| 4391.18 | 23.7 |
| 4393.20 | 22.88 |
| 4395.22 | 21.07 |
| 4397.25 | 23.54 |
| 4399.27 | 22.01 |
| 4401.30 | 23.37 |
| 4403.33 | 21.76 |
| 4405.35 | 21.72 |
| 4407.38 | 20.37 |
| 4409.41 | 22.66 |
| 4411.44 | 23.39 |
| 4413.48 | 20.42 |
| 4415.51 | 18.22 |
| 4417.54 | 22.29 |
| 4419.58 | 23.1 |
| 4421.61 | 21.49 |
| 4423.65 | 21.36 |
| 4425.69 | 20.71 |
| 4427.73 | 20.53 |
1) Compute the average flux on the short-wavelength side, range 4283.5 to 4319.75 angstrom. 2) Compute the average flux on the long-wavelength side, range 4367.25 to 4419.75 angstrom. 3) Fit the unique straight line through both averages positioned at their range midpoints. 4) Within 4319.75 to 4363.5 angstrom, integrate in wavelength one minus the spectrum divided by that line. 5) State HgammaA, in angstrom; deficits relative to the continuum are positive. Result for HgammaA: 1.9 angstrom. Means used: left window 21.8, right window 21.7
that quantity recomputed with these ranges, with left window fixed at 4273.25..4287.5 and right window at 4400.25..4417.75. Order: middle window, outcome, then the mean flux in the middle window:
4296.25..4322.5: 1.4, 21.4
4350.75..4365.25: 0.9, 20.7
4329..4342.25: -0.3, 22.9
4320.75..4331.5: 0.9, 20.7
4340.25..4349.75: 0.1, 22.1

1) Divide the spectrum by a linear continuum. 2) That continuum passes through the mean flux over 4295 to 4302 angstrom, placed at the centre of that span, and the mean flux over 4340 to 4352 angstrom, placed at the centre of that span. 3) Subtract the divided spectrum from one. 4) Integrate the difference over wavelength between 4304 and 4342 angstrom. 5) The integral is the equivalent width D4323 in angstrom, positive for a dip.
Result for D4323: -1.2 angstrom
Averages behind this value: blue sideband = 20.5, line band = 22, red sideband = 22.1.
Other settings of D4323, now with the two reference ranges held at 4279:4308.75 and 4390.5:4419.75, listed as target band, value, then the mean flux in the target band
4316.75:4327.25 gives 0.14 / 21.5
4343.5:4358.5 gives 1.86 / 19.2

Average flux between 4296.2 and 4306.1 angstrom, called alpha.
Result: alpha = 20.1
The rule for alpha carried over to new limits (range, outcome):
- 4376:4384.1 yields 21.4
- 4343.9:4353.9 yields 19.1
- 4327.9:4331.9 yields 21.2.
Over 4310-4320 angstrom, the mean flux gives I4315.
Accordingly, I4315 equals 22.8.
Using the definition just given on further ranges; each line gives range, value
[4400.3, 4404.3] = 22.6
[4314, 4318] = 22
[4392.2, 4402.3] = 22.6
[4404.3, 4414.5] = 21.7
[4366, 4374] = 21.4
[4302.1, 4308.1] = 20.3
